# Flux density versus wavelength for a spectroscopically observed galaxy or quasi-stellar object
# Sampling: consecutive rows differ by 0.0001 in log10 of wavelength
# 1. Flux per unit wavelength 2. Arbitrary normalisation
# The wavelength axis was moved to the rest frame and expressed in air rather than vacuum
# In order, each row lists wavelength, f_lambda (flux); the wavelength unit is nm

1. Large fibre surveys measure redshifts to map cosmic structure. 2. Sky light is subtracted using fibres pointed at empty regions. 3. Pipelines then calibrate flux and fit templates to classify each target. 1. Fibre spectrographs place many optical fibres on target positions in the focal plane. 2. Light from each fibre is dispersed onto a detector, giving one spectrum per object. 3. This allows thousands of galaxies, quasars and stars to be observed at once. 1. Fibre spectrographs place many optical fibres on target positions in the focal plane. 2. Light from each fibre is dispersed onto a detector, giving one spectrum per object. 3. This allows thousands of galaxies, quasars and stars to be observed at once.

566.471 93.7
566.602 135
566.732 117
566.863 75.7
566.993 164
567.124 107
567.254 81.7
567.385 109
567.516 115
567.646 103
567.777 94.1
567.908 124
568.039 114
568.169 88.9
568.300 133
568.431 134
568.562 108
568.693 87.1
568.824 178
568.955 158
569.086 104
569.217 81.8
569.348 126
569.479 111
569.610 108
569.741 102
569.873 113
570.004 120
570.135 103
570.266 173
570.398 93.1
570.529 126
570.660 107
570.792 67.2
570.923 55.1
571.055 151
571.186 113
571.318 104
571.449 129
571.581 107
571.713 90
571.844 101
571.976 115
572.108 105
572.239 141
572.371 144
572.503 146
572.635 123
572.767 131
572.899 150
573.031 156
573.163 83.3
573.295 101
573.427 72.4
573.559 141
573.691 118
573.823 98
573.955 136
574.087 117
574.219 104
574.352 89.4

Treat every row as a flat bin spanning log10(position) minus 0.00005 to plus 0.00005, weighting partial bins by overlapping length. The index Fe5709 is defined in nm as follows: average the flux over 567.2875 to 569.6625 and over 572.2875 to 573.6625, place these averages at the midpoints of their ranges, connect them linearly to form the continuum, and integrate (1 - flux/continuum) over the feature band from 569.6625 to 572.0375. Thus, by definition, 0.21 nm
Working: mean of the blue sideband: 115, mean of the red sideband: 125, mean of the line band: 109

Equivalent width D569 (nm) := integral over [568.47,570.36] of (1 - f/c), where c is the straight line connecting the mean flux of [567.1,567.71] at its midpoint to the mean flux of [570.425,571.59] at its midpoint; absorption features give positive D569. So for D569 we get -0.26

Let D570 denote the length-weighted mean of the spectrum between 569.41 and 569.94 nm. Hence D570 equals 109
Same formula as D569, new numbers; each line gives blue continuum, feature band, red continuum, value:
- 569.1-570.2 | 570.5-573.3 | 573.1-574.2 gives -0.201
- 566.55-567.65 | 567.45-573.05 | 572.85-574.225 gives -0.124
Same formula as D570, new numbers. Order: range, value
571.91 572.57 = 130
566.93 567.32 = 117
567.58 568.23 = 105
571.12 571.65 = 113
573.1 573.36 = 92.2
